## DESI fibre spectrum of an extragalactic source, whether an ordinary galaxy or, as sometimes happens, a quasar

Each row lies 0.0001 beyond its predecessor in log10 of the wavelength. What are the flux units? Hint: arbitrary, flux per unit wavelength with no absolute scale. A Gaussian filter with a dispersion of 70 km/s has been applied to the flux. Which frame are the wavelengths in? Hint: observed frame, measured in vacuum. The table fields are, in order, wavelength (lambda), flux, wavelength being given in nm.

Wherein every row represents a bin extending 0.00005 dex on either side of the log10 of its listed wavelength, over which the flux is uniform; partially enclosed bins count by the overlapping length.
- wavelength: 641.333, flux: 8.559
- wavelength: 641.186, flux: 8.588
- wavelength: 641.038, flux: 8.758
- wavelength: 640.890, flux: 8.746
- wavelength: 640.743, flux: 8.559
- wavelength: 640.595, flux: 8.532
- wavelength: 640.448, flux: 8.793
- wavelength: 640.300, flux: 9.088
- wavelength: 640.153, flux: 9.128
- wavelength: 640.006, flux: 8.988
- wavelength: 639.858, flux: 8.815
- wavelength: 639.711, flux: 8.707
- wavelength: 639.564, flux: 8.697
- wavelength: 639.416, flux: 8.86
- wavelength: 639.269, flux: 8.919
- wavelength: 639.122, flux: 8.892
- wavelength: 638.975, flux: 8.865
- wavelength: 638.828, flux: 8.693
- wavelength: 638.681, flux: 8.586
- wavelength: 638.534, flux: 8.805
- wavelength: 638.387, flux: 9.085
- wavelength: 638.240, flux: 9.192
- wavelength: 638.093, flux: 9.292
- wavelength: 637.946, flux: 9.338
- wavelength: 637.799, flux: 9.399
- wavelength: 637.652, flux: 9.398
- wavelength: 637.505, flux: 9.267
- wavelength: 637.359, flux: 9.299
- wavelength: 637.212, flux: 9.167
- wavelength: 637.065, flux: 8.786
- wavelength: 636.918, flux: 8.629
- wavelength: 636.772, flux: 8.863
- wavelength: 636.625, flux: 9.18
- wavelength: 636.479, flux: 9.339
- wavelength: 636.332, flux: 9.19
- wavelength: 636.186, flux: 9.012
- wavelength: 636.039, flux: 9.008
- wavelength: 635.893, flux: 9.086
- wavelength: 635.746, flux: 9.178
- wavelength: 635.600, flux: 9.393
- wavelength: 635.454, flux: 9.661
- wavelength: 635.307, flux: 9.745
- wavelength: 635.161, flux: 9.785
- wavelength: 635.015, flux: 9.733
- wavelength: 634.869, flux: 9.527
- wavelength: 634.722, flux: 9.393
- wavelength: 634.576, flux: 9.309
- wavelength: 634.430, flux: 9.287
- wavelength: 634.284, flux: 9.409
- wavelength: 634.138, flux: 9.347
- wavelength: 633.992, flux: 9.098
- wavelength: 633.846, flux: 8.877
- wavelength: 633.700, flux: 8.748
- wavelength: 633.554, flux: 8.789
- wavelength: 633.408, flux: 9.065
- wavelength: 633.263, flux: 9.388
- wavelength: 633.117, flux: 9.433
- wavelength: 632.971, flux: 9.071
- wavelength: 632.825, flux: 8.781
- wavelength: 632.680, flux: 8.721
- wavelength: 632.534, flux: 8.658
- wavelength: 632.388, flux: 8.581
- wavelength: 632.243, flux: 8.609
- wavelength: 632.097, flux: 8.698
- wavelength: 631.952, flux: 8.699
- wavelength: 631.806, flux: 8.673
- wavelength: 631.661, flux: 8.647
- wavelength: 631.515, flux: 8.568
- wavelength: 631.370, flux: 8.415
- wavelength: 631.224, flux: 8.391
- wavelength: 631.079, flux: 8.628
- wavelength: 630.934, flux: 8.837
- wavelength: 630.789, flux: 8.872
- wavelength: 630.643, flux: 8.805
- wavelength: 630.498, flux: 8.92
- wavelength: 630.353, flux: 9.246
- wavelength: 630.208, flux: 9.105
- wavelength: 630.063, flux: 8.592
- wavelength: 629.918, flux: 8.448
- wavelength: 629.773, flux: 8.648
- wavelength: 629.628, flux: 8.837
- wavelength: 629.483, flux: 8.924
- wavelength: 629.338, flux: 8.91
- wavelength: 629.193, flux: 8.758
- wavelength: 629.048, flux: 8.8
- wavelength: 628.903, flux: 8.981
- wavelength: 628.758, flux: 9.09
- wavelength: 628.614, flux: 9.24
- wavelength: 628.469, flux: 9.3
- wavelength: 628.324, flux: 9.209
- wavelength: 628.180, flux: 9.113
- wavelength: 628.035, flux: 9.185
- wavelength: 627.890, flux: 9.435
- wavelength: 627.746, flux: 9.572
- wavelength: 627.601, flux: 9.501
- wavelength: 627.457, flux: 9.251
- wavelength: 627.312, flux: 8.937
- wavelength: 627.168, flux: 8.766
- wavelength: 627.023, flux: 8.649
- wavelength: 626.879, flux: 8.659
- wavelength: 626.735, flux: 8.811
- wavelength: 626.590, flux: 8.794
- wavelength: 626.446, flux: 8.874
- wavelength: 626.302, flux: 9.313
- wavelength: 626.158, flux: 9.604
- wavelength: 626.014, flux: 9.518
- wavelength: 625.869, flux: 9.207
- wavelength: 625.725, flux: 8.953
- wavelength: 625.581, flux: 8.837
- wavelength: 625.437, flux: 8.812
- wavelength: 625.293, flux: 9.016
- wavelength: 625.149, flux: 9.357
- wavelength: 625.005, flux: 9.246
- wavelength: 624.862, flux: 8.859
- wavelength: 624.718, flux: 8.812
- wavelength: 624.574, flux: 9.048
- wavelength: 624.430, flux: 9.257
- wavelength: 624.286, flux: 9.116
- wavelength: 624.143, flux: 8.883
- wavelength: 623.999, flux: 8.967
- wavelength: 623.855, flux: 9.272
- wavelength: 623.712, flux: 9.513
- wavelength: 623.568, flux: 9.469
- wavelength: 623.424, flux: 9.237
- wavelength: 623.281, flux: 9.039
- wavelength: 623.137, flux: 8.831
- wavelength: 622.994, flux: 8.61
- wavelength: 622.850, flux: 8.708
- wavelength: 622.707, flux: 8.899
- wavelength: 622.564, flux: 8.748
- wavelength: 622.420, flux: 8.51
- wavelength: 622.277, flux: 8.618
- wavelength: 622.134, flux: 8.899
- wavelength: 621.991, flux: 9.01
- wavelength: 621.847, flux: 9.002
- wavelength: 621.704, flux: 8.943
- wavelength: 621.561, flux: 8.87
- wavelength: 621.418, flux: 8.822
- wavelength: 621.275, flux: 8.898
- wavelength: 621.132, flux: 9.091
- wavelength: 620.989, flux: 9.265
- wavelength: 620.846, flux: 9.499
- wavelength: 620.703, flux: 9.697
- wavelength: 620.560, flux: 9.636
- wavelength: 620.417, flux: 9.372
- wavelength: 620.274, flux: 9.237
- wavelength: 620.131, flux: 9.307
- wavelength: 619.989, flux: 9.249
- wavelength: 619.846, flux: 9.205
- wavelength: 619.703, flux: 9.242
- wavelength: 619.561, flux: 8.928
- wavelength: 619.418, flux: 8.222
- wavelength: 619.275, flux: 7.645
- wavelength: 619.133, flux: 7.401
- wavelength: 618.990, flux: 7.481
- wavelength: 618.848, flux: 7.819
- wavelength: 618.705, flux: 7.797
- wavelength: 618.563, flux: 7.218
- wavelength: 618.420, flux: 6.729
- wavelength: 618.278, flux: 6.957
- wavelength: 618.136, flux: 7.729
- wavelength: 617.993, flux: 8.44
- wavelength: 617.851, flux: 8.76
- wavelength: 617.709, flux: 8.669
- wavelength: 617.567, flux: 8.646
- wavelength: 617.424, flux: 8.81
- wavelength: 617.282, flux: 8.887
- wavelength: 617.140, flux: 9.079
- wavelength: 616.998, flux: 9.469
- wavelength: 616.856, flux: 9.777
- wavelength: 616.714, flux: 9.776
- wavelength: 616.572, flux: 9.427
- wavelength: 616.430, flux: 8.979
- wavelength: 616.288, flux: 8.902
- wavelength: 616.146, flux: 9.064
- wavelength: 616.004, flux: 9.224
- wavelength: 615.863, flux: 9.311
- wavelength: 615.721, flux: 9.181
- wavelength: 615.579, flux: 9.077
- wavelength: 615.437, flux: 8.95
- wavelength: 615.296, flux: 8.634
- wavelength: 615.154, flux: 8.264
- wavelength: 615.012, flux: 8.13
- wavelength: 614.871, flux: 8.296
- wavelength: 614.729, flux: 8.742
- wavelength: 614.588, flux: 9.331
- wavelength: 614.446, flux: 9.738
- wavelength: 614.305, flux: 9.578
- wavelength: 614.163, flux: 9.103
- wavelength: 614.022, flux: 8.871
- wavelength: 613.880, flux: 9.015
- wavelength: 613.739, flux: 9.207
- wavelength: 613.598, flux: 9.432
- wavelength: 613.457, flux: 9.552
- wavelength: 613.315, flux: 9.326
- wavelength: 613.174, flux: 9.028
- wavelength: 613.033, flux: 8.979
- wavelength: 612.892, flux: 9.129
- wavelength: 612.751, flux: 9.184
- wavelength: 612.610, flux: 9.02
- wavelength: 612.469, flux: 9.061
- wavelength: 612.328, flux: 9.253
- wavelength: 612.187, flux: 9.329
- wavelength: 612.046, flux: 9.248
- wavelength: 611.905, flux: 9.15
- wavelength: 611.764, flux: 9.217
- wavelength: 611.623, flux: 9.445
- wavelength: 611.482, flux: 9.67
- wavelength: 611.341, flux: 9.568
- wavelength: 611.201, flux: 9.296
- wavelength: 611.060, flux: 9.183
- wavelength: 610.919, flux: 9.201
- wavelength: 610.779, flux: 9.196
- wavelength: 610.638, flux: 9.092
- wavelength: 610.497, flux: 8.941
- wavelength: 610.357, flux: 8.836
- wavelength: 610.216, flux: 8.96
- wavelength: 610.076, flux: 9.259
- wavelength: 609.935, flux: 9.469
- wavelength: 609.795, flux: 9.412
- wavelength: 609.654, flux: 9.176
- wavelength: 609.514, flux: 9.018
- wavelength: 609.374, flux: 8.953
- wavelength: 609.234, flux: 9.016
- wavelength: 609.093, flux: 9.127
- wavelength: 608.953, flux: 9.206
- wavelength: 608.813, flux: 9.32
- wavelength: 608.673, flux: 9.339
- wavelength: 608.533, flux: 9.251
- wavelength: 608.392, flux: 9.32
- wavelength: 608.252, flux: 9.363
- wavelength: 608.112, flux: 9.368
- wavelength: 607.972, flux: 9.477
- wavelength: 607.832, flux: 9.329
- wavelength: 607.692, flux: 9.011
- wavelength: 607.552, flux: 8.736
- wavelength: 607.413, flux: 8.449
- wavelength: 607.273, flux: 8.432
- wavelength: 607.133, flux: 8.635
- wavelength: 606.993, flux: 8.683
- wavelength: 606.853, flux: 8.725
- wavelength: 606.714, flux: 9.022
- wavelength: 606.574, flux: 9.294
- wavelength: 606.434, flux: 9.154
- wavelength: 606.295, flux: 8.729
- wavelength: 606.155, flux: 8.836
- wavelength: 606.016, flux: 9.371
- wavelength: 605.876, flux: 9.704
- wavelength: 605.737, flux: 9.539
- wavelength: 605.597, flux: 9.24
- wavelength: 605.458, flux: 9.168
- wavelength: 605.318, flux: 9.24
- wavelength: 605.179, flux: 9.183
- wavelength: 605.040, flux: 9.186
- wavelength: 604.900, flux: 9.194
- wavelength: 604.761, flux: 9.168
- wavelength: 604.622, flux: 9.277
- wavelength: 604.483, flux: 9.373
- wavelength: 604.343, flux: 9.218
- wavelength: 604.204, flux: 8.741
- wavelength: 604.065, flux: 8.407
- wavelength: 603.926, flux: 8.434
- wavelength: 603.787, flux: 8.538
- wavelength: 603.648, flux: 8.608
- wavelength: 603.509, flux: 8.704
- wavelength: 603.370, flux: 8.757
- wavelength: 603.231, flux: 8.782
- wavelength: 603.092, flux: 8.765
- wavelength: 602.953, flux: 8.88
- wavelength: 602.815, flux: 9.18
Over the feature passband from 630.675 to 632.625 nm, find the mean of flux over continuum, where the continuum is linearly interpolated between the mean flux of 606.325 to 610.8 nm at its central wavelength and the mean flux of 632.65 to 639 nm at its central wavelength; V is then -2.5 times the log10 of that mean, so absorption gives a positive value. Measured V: 0.06 mag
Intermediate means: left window 9.08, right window 9.17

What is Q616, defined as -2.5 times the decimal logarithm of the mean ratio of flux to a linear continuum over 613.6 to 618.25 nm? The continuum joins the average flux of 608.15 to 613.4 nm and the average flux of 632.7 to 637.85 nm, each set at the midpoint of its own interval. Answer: 0.03 mag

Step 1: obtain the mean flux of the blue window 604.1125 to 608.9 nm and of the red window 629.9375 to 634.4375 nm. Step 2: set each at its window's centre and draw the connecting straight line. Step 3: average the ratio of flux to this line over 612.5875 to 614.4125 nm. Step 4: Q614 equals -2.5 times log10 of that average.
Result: -0.019 mag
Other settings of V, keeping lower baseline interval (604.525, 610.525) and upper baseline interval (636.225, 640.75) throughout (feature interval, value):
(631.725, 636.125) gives -0.01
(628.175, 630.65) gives 0.01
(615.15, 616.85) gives 0.00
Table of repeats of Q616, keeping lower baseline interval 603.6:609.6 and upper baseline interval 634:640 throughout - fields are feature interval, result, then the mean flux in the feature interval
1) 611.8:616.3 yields 0.001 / 9.08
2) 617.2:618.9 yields 0.133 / 8.05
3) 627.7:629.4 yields 0.000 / 9.13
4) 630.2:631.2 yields 0.030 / 8.88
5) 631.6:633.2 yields 0.043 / 8.78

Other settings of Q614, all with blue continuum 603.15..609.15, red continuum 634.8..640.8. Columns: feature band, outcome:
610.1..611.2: 0.00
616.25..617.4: -0.03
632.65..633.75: 0.01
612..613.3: -0.01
